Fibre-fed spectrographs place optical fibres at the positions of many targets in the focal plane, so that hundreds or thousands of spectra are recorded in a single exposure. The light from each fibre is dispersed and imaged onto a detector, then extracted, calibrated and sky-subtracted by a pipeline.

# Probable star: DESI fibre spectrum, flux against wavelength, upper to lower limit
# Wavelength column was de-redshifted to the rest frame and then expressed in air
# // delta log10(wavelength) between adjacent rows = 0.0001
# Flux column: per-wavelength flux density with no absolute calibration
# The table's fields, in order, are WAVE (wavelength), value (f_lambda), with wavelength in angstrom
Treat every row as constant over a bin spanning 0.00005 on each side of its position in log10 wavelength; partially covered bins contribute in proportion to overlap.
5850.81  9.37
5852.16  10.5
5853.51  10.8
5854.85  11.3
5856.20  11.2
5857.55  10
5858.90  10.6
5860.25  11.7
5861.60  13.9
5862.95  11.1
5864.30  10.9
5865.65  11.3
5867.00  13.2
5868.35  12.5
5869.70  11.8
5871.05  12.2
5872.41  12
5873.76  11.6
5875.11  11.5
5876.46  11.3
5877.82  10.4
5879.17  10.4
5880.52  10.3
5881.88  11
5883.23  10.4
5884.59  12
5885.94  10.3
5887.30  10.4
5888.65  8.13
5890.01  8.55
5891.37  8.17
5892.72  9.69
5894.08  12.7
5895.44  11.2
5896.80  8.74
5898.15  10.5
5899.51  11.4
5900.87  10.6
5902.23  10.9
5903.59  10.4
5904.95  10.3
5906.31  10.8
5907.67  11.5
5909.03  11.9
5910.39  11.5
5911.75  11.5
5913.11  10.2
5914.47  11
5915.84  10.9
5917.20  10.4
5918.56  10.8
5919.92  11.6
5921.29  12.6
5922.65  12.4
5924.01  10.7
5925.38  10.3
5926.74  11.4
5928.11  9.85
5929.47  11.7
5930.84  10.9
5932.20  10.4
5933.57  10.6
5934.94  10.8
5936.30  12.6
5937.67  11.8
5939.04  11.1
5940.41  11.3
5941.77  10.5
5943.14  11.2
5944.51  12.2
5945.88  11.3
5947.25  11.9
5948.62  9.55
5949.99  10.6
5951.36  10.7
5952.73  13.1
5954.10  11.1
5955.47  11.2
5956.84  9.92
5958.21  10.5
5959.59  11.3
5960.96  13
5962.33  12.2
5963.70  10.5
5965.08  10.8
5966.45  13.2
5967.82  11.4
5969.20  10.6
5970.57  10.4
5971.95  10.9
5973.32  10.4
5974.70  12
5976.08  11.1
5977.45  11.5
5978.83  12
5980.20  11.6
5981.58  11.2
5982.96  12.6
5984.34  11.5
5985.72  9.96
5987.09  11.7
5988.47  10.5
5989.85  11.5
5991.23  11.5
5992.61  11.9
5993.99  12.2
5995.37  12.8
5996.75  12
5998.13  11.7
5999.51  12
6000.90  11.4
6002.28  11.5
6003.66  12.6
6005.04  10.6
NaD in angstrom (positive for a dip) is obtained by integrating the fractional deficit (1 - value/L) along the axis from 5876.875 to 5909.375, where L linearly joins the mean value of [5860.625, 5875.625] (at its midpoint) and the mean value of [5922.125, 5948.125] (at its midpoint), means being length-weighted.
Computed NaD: 3.49 angstrom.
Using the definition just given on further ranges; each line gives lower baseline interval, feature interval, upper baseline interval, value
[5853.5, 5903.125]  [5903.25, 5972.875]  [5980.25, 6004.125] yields 0.95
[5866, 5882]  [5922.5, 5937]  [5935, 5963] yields 0.48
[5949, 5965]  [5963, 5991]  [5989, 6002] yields 0.68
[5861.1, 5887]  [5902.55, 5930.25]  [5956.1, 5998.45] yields 0.86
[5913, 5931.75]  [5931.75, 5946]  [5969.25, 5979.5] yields -0.22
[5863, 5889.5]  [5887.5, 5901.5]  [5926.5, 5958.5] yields 1.43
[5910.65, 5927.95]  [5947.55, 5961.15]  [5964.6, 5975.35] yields 0.17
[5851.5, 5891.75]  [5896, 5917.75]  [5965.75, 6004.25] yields 0.75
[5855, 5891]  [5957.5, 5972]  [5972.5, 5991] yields -0.07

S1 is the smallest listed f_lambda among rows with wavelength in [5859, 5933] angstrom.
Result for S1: 8.13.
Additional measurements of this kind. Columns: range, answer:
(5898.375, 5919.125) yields 10.2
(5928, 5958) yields 9.55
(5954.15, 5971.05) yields 9.92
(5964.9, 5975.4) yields 10.4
